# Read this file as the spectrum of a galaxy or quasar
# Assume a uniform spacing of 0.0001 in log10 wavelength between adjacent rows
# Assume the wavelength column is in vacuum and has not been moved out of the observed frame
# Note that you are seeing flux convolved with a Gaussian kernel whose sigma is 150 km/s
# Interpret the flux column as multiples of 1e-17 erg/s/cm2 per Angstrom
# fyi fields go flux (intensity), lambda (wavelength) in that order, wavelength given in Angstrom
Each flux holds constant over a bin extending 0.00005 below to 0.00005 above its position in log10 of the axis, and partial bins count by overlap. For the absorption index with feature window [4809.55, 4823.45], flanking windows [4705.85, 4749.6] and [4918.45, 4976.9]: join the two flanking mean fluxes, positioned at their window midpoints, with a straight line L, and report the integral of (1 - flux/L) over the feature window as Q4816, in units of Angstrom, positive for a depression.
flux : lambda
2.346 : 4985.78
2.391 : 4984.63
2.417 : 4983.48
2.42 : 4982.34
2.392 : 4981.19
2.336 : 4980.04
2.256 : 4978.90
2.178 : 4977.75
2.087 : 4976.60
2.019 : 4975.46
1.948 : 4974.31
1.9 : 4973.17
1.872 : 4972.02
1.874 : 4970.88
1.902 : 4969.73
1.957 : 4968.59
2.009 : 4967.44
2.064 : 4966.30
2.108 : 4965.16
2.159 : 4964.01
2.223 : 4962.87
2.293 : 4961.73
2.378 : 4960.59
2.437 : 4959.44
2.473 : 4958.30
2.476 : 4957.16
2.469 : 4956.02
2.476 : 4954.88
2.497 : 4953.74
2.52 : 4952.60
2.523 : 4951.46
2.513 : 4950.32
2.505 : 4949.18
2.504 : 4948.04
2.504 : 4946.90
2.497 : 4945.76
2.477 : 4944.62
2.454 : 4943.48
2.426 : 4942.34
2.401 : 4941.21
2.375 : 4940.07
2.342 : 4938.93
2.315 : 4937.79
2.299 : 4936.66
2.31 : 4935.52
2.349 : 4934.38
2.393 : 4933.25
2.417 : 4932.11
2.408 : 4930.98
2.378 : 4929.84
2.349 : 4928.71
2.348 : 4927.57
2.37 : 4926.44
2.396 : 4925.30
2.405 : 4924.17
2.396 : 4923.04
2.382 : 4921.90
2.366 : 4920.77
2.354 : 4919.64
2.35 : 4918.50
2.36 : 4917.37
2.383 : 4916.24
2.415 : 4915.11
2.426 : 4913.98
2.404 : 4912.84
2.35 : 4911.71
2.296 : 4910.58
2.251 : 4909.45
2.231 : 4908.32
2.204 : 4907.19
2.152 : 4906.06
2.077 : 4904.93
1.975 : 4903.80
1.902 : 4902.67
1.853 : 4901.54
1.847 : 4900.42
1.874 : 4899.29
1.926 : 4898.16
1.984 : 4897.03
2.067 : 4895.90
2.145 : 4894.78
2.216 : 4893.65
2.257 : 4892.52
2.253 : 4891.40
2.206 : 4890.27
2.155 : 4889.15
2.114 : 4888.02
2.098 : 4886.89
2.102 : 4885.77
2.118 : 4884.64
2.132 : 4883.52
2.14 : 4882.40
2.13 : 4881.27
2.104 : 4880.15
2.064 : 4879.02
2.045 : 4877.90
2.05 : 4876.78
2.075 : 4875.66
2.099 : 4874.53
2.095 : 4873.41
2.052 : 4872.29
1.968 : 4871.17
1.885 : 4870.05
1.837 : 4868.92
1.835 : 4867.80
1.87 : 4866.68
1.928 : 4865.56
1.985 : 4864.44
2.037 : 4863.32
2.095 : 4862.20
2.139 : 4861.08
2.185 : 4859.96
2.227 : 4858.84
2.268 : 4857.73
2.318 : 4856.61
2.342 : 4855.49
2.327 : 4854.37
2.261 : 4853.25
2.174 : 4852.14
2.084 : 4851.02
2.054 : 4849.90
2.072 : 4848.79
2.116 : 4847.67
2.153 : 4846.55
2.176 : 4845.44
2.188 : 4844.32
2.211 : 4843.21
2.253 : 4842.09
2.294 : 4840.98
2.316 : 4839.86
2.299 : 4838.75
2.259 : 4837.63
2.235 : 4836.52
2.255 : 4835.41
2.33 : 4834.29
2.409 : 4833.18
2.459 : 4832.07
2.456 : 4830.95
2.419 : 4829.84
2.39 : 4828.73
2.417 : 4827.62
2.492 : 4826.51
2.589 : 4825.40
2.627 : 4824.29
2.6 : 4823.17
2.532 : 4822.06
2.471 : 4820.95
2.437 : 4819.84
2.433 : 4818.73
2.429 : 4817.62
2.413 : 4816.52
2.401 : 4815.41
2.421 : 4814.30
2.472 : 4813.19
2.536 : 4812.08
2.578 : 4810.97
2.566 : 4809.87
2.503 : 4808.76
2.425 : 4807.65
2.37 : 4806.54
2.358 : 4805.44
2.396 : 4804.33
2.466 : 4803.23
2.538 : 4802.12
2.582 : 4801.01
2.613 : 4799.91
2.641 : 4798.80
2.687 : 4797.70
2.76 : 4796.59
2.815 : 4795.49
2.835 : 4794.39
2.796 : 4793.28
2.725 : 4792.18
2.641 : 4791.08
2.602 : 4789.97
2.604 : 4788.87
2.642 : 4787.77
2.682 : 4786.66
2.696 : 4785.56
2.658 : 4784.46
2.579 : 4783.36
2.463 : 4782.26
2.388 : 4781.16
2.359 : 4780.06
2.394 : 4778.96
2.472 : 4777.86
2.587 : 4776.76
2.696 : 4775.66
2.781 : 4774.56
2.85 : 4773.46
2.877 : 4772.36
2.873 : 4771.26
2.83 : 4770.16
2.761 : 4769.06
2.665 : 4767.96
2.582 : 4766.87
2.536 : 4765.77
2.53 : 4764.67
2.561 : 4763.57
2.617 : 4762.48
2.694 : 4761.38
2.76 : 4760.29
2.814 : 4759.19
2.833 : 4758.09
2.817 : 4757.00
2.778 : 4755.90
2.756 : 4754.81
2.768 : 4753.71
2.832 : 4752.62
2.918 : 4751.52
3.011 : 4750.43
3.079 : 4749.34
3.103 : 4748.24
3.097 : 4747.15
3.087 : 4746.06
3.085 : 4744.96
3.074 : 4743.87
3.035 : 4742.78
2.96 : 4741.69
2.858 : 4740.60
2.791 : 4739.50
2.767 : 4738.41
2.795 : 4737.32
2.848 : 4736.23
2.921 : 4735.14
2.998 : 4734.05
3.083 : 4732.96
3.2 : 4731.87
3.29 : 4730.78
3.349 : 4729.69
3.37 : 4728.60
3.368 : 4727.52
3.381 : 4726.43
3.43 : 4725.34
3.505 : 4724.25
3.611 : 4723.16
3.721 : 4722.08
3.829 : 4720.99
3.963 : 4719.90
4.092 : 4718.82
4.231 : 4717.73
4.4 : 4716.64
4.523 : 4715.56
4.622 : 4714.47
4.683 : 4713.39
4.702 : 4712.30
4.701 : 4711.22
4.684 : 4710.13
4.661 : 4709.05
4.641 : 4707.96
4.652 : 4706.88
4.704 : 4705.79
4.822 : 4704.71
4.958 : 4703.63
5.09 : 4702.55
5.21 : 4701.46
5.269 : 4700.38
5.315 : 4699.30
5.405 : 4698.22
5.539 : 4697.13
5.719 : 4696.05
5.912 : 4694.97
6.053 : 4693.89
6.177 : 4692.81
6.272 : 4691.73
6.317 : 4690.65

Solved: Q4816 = 2.7 Angstrom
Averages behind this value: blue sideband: 3.62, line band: 2.48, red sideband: 2.31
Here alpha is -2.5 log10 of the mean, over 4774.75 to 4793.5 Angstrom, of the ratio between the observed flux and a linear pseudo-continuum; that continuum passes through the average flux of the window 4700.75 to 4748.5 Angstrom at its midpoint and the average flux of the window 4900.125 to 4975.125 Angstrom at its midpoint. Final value 0.284 mag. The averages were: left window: 3.78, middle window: 2.59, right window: 2.29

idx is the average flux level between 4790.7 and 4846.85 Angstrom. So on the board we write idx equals 2.46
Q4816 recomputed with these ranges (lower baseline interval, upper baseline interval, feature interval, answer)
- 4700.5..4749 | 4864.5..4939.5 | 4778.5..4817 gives 6.9 Angstrom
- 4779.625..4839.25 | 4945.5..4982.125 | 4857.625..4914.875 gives 7.0 Angstrom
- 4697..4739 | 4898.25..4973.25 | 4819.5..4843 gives 5.6 Angstrom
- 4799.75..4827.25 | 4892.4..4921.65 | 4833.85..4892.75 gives 4.8 Angstrom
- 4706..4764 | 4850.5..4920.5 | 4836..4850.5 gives 1.7 Angstrom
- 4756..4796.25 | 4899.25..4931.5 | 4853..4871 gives 2.5 Angstrom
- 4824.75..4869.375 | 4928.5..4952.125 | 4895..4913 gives 2.0 Angstrom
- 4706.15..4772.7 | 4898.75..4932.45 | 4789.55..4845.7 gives 7.4 Angstrom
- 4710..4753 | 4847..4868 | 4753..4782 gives 3.8 Angstrom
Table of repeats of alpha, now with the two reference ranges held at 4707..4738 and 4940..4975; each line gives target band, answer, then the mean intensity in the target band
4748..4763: 0.26 mag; 2.84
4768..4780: 0.28 mag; 2.69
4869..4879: 0.36 mag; 2.03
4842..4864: 0.33 mag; 2.18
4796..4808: 0.29 mag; 2.53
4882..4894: 0.26 mag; 2.16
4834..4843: 0.32 mag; 2.27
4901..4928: 0.13 mag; 2.28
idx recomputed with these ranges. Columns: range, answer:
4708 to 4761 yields 3.41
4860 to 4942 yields 2.18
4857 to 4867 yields 2.09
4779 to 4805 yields 2.61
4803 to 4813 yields 2.47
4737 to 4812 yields 2.71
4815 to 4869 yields 2.27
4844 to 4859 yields 2.2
